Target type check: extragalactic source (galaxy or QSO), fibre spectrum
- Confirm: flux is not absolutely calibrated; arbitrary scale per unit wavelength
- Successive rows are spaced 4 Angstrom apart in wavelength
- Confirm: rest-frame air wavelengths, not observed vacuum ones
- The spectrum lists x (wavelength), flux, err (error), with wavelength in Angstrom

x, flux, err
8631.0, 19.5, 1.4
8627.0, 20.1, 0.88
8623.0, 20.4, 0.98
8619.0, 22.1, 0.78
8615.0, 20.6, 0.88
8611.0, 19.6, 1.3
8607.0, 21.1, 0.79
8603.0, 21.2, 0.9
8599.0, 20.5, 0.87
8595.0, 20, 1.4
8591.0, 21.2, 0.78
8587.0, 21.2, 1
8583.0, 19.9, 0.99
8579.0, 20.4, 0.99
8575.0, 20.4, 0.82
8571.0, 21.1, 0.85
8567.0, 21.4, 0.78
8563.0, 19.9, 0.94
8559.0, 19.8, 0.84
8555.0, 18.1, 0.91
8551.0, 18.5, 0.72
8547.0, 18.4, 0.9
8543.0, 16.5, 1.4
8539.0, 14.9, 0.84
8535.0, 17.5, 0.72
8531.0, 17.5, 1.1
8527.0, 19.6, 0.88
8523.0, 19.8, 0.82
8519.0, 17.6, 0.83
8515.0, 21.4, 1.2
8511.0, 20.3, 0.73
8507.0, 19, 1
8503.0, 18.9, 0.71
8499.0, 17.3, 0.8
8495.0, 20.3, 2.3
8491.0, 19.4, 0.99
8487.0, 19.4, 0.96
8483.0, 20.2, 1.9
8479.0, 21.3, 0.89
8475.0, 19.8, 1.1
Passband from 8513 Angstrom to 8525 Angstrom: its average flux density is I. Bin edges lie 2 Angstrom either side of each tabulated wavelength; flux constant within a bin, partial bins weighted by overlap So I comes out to 19.6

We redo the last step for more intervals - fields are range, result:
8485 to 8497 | 19.7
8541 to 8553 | 17.8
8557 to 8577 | 20.5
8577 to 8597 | 20.5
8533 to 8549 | 16.8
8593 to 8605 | 20.6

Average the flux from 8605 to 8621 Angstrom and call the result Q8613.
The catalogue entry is 20.9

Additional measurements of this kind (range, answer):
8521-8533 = 19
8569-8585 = 20.4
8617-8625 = 21.2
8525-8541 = 17.4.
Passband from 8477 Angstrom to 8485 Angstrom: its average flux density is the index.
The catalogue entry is 20.8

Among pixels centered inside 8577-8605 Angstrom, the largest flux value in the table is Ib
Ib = 21.2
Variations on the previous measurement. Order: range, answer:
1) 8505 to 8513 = 20.3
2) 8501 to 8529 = 21.4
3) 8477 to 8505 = 21.3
